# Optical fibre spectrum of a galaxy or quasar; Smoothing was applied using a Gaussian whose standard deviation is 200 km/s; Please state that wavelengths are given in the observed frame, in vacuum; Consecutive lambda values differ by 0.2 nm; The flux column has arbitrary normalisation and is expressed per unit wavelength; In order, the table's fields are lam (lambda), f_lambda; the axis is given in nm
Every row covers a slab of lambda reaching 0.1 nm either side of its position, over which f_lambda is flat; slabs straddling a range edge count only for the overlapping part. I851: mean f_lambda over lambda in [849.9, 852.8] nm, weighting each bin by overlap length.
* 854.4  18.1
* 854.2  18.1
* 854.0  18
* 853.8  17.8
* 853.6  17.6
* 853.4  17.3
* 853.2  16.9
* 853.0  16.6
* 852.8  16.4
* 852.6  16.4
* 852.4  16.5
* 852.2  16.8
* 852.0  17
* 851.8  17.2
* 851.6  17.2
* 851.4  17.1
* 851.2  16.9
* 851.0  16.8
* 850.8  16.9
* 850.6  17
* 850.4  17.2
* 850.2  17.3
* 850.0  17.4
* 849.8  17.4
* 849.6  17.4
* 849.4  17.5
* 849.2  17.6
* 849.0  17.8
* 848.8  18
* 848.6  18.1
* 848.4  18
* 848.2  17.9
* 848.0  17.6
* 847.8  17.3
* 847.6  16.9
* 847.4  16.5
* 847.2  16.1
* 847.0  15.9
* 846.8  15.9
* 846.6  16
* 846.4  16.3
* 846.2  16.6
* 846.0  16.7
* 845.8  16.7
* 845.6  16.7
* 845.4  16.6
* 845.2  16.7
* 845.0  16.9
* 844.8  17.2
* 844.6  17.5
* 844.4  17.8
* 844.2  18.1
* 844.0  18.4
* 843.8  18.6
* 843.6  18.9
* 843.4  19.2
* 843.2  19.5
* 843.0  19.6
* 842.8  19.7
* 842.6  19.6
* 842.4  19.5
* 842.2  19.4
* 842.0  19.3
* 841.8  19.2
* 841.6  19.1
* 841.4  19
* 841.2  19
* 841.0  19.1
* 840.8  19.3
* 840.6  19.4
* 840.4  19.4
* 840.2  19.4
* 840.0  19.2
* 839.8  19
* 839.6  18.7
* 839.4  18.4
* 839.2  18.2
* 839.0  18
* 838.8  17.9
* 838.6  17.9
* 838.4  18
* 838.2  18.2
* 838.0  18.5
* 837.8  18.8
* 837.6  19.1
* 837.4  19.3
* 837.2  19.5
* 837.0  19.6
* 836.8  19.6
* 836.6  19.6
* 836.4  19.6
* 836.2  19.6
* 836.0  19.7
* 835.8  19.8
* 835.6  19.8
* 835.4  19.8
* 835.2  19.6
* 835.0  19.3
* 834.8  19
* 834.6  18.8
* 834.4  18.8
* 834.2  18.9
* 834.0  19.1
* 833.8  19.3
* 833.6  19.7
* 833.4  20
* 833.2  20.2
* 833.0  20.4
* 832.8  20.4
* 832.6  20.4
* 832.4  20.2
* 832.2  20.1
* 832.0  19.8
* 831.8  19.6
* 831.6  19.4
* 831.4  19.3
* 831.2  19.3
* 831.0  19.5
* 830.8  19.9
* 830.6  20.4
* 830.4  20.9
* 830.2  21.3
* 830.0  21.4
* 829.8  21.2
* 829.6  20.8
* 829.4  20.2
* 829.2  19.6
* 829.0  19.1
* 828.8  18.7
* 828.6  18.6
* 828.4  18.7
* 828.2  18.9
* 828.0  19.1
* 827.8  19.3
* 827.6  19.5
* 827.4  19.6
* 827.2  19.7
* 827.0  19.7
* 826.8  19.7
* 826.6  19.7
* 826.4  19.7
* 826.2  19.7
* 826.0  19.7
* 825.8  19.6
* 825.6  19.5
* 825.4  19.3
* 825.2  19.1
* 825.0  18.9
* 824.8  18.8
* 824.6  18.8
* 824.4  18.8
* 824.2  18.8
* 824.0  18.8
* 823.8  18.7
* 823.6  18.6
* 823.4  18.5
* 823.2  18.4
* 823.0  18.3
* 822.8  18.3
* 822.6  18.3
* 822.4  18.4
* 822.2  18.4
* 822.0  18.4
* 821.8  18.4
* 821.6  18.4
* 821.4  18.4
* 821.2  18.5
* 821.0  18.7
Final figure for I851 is 17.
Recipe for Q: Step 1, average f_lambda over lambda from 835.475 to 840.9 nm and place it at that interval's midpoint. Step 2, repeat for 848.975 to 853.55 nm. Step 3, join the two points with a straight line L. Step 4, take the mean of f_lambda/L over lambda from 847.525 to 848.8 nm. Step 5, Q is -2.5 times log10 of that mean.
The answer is -0.01 mag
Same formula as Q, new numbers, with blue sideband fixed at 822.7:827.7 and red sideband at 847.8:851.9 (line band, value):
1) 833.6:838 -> -0.06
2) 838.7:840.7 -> -0.04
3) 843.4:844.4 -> -0.04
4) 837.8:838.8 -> 0.00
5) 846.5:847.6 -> 0.09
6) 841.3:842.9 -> -0.08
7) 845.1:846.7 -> 0.07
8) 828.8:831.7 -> -0.07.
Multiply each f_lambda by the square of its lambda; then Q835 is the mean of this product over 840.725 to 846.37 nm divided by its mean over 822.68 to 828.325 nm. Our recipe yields 1.00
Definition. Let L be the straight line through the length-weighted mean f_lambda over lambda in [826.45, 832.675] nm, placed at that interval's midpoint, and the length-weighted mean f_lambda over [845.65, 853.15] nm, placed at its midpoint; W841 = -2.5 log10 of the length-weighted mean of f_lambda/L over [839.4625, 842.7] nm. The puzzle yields -0.06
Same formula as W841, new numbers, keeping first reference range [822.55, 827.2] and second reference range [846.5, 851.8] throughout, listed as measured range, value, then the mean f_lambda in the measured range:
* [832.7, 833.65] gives -0.10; 20.2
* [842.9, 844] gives -0.09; 19.1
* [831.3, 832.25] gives -0.06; 19.6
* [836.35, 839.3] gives -0.04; 18.8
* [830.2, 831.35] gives -0.08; 20.1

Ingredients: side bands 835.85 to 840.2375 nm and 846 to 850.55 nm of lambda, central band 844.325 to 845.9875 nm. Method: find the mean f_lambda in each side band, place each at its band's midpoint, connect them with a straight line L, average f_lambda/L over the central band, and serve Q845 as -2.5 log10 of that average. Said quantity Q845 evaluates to 0.04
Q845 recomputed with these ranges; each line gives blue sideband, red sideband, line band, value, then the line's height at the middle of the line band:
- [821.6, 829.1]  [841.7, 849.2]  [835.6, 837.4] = -0.08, 18.3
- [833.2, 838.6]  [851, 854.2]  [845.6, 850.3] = 0.04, 17.7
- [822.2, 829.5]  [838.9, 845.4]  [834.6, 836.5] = -0.04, 18.9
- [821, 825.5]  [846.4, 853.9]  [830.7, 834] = -0.10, 18.1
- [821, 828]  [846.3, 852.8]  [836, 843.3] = -0.07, 17.8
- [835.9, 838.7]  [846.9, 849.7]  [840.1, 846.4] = -0.02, 18.1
